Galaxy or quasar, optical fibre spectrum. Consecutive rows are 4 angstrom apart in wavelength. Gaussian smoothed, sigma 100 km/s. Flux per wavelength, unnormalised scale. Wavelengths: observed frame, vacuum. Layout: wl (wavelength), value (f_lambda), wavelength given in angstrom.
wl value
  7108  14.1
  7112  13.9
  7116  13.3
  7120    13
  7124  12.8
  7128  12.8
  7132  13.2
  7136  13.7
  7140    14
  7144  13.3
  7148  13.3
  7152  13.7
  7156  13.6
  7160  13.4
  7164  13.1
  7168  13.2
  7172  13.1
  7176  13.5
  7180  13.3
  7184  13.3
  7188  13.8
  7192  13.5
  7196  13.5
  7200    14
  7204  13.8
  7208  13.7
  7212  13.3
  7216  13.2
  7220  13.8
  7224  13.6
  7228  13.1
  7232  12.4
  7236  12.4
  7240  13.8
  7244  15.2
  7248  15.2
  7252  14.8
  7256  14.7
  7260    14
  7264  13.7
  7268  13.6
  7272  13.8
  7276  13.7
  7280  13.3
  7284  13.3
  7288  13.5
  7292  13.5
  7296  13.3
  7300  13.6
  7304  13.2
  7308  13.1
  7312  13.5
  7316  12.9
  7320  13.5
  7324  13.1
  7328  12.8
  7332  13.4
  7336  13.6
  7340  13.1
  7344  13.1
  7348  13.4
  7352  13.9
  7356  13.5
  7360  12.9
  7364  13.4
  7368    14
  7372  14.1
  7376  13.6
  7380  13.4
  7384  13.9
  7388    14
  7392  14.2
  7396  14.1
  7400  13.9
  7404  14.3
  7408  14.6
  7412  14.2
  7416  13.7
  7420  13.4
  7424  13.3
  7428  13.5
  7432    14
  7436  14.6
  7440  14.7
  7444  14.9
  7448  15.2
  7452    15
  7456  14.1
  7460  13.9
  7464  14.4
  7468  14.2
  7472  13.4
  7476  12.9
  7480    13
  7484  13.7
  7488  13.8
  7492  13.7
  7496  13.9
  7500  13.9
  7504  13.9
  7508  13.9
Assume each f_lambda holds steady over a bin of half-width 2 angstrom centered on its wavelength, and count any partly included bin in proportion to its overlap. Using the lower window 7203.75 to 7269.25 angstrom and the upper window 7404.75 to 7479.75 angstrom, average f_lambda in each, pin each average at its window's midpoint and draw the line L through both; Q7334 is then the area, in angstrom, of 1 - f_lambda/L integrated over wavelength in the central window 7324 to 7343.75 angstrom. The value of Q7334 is 1.0 angstrom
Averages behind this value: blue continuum 13.8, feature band 13.2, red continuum 14.1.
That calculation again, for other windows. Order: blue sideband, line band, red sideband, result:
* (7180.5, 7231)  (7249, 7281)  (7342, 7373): -1.16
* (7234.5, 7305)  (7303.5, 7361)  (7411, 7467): 2.86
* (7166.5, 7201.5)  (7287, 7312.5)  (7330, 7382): 0.20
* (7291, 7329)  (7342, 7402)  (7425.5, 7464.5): 0.42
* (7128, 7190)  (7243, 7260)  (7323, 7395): -1.74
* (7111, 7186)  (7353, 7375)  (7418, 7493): 0.32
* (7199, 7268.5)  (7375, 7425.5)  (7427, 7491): 0.38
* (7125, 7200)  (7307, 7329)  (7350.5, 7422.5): 0.86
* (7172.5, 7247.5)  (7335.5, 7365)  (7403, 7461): 1.32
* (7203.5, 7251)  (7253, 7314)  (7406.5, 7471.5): 0.82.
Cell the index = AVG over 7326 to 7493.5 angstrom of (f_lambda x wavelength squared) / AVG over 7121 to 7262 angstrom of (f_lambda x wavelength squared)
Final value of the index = 1.1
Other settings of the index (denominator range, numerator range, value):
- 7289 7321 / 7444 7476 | 1.12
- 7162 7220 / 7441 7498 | 1.12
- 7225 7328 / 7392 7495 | 1.08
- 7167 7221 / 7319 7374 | 1.04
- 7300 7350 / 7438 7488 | 1.11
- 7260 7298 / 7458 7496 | 1.07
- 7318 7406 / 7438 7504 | 1.06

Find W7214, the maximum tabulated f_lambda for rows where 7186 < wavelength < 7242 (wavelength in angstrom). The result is 14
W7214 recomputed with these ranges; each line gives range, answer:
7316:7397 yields 14.2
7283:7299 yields 13.5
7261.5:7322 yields 13.8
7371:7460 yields 15.2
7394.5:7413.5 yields 14.6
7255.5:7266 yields 14.7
